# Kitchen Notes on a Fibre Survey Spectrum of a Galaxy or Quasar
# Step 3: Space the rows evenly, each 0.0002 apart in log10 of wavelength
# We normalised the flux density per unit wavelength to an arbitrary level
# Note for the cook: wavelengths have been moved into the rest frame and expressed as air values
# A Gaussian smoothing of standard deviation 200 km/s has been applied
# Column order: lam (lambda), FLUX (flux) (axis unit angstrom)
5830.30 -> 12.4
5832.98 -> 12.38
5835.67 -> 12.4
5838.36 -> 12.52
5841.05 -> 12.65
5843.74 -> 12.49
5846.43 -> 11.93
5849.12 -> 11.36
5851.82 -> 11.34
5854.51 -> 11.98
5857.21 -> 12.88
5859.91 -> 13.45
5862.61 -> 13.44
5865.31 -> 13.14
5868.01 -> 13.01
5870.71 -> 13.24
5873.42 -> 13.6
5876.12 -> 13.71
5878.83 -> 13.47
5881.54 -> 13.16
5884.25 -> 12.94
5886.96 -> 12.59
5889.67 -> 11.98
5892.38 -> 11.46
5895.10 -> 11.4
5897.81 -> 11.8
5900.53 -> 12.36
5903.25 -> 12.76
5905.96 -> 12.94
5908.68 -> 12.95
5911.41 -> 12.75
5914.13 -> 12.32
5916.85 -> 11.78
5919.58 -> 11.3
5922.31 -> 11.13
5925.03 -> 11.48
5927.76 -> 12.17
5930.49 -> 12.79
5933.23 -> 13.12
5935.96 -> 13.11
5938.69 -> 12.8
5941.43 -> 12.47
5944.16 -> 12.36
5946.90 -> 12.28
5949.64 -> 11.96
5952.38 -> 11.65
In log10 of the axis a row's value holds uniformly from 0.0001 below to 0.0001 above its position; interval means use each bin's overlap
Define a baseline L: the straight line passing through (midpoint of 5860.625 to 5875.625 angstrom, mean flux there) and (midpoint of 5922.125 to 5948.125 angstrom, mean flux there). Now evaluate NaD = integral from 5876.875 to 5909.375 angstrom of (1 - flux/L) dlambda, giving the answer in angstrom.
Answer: 1.2 angstrom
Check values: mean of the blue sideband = 13.3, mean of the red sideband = 12.4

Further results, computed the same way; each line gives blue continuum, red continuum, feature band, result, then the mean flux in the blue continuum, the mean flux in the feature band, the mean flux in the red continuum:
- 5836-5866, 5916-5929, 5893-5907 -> -0.4 angstrom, 12.5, 12.2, 11.6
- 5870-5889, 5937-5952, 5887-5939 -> 2.1 angstrom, 13.2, 12.2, 12.3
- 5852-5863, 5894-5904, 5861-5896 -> -1.4 angstrom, 12.7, 12.9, 12.1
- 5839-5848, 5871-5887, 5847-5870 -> 0.3 angstrom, 12.4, 12.6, 13.3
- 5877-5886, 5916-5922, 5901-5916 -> -1.0 angstrom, 13.2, 12.7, 11.4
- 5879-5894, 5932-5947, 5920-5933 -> 0.7 angstrom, 12.5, 12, 12.7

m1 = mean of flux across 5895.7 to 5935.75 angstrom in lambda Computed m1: 12.3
